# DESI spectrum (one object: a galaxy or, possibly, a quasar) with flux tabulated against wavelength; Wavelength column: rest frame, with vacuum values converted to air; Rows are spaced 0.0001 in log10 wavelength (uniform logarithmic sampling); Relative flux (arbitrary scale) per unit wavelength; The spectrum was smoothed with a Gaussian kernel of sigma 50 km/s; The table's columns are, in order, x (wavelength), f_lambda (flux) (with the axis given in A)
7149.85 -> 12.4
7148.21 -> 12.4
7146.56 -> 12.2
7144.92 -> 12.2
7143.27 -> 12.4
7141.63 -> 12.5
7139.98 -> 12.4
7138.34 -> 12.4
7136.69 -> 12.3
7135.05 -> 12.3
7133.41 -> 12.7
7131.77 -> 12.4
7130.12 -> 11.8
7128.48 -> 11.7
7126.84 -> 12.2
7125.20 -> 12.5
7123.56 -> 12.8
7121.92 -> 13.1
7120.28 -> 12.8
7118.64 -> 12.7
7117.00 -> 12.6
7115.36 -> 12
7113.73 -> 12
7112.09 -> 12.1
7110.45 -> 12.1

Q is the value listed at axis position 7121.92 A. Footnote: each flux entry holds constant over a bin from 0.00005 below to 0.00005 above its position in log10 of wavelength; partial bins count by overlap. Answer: 13.1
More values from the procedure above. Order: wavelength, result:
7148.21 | 12.4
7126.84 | 12.2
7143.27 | 12.4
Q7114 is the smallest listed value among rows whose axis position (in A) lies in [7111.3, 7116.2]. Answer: 12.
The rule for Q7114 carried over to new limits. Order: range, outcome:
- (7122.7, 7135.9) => 11.7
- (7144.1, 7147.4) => 12.2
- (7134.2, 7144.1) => 12.3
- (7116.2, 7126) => 12.5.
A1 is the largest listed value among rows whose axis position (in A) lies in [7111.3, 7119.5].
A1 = 12.7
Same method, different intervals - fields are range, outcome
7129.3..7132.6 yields 12.4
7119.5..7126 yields 13.1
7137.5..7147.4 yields 12.5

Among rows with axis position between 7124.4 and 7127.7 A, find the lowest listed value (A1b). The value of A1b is 12.2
